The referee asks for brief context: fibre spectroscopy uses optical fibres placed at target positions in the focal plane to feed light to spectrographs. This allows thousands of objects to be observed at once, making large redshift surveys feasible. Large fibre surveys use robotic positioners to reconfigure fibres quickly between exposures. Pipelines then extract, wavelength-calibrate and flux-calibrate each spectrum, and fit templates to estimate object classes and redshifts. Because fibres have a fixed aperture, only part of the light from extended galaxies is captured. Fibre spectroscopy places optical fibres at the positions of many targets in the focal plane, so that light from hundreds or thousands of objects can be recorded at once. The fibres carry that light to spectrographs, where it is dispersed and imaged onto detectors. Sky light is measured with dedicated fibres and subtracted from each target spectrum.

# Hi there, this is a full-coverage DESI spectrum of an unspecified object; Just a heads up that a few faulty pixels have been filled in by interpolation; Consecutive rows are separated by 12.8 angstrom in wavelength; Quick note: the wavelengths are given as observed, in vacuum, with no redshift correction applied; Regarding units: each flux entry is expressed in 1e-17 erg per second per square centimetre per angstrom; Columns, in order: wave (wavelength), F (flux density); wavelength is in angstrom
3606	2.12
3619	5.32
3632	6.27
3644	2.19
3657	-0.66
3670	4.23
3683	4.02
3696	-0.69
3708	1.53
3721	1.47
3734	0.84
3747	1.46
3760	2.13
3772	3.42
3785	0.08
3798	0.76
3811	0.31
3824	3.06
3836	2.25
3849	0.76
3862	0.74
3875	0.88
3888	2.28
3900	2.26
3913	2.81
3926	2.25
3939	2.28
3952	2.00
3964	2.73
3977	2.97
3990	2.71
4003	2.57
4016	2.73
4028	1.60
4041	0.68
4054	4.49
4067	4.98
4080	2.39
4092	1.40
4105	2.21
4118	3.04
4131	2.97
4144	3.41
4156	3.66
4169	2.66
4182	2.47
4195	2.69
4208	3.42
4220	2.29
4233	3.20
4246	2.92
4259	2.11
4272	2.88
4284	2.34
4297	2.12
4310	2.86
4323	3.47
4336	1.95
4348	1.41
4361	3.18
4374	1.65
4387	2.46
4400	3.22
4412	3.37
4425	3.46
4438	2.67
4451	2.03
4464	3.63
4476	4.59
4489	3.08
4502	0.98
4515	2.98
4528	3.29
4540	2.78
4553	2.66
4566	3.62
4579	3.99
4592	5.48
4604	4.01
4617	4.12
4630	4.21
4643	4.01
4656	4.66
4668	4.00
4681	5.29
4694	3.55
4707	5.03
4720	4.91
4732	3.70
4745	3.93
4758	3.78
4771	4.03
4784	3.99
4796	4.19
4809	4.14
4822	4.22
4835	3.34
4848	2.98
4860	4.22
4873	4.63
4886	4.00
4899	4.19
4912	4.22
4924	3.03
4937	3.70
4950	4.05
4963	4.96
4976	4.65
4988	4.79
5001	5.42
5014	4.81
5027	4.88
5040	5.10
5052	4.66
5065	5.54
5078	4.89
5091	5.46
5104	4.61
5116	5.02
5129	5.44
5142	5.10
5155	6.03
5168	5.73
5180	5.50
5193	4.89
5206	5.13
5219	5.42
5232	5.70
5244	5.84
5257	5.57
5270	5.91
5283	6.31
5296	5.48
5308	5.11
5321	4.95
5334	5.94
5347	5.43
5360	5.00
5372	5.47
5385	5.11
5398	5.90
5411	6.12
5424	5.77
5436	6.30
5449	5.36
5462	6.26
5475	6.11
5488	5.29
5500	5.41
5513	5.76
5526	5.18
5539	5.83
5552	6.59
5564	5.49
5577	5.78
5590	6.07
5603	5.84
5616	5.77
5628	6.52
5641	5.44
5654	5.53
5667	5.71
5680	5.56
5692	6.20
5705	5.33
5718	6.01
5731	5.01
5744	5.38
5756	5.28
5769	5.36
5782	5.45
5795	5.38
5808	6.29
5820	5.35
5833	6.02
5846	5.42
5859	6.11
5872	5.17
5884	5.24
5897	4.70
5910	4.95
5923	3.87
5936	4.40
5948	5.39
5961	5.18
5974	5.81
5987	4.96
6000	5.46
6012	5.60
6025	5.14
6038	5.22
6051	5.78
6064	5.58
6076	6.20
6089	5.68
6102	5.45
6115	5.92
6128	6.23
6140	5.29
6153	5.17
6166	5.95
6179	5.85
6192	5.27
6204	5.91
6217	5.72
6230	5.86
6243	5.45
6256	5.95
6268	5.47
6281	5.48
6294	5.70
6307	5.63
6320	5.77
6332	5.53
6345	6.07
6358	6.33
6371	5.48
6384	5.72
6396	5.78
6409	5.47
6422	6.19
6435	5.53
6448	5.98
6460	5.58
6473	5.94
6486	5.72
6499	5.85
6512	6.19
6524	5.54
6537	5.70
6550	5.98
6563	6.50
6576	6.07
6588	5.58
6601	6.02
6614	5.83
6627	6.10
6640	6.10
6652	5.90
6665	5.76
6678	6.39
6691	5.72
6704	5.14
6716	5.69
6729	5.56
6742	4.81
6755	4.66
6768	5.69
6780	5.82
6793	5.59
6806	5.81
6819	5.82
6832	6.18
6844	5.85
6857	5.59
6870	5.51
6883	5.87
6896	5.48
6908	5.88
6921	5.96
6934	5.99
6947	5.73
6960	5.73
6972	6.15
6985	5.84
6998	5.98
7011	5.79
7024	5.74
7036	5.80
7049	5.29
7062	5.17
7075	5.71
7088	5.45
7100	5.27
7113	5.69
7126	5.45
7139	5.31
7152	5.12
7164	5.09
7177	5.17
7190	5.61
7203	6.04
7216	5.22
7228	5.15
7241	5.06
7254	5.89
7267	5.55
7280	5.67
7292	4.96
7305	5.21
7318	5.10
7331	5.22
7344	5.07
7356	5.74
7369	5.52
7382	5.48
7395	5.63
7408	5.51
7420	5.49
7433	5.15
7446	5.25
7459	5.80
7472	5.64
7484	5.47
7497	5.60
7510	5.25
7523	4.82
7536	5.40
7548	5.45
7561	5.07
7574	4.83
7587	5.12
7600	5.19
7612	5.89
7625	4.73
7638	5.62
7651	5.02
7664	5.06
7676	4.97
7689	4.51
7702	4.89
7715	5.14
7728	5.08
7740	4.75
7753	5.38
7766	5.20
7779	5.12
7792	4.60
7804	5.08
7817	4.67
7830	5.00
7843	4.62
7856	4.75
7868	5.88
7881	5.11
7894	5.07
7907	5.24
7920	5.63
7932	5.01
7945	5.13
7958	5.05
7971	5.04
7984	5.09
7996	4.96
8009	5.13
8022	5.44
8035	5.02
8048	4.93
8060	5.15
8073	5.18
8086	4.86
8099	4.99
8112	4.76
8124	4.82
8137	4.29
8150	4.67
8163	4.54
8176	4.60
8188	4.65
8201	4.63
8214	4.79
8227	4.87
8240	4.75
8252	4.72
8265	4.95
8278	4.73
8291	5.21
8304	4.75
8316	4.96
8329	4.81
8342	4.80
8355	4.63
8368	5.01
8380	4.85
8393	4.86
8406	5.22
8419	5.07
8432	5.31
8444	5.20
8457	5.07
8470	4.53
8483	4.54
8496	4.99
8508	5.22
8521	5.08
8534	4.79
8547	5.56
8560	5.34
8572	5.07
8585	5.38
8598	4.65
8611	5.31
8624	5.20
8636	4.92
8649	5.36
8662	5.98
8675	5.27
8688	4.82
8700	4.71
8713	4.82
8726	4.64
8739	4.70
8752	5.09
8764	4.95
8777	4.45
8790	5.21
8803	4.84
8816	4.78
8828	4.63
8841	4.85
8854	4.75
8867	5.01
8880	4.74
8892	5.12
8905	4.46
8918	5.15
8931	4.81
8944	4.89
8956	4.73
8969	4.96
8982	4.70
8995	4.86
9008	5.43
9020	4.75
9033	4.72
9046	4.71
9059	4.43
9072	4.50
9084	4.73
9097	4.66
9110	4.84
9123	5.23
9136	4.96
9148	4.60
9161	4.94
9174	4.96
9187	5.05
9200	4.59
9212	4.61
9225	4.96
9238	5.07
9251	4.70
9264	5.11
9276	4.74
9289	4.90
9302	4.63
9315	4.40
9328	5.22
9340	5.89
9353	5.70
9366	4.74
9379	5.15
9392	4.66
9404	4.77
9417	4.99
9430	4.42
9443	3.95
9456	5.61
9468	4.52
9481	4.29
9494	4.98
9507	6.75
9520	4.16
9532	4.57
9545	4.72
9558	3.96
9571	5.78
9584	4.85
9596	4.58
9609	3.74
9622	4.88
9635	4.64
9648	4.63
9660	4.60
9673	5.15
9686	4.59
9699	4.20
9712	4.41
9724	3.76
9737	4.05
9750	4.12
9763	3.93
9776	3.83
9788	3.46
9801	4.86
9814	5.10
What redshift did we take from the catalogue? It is 0.145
